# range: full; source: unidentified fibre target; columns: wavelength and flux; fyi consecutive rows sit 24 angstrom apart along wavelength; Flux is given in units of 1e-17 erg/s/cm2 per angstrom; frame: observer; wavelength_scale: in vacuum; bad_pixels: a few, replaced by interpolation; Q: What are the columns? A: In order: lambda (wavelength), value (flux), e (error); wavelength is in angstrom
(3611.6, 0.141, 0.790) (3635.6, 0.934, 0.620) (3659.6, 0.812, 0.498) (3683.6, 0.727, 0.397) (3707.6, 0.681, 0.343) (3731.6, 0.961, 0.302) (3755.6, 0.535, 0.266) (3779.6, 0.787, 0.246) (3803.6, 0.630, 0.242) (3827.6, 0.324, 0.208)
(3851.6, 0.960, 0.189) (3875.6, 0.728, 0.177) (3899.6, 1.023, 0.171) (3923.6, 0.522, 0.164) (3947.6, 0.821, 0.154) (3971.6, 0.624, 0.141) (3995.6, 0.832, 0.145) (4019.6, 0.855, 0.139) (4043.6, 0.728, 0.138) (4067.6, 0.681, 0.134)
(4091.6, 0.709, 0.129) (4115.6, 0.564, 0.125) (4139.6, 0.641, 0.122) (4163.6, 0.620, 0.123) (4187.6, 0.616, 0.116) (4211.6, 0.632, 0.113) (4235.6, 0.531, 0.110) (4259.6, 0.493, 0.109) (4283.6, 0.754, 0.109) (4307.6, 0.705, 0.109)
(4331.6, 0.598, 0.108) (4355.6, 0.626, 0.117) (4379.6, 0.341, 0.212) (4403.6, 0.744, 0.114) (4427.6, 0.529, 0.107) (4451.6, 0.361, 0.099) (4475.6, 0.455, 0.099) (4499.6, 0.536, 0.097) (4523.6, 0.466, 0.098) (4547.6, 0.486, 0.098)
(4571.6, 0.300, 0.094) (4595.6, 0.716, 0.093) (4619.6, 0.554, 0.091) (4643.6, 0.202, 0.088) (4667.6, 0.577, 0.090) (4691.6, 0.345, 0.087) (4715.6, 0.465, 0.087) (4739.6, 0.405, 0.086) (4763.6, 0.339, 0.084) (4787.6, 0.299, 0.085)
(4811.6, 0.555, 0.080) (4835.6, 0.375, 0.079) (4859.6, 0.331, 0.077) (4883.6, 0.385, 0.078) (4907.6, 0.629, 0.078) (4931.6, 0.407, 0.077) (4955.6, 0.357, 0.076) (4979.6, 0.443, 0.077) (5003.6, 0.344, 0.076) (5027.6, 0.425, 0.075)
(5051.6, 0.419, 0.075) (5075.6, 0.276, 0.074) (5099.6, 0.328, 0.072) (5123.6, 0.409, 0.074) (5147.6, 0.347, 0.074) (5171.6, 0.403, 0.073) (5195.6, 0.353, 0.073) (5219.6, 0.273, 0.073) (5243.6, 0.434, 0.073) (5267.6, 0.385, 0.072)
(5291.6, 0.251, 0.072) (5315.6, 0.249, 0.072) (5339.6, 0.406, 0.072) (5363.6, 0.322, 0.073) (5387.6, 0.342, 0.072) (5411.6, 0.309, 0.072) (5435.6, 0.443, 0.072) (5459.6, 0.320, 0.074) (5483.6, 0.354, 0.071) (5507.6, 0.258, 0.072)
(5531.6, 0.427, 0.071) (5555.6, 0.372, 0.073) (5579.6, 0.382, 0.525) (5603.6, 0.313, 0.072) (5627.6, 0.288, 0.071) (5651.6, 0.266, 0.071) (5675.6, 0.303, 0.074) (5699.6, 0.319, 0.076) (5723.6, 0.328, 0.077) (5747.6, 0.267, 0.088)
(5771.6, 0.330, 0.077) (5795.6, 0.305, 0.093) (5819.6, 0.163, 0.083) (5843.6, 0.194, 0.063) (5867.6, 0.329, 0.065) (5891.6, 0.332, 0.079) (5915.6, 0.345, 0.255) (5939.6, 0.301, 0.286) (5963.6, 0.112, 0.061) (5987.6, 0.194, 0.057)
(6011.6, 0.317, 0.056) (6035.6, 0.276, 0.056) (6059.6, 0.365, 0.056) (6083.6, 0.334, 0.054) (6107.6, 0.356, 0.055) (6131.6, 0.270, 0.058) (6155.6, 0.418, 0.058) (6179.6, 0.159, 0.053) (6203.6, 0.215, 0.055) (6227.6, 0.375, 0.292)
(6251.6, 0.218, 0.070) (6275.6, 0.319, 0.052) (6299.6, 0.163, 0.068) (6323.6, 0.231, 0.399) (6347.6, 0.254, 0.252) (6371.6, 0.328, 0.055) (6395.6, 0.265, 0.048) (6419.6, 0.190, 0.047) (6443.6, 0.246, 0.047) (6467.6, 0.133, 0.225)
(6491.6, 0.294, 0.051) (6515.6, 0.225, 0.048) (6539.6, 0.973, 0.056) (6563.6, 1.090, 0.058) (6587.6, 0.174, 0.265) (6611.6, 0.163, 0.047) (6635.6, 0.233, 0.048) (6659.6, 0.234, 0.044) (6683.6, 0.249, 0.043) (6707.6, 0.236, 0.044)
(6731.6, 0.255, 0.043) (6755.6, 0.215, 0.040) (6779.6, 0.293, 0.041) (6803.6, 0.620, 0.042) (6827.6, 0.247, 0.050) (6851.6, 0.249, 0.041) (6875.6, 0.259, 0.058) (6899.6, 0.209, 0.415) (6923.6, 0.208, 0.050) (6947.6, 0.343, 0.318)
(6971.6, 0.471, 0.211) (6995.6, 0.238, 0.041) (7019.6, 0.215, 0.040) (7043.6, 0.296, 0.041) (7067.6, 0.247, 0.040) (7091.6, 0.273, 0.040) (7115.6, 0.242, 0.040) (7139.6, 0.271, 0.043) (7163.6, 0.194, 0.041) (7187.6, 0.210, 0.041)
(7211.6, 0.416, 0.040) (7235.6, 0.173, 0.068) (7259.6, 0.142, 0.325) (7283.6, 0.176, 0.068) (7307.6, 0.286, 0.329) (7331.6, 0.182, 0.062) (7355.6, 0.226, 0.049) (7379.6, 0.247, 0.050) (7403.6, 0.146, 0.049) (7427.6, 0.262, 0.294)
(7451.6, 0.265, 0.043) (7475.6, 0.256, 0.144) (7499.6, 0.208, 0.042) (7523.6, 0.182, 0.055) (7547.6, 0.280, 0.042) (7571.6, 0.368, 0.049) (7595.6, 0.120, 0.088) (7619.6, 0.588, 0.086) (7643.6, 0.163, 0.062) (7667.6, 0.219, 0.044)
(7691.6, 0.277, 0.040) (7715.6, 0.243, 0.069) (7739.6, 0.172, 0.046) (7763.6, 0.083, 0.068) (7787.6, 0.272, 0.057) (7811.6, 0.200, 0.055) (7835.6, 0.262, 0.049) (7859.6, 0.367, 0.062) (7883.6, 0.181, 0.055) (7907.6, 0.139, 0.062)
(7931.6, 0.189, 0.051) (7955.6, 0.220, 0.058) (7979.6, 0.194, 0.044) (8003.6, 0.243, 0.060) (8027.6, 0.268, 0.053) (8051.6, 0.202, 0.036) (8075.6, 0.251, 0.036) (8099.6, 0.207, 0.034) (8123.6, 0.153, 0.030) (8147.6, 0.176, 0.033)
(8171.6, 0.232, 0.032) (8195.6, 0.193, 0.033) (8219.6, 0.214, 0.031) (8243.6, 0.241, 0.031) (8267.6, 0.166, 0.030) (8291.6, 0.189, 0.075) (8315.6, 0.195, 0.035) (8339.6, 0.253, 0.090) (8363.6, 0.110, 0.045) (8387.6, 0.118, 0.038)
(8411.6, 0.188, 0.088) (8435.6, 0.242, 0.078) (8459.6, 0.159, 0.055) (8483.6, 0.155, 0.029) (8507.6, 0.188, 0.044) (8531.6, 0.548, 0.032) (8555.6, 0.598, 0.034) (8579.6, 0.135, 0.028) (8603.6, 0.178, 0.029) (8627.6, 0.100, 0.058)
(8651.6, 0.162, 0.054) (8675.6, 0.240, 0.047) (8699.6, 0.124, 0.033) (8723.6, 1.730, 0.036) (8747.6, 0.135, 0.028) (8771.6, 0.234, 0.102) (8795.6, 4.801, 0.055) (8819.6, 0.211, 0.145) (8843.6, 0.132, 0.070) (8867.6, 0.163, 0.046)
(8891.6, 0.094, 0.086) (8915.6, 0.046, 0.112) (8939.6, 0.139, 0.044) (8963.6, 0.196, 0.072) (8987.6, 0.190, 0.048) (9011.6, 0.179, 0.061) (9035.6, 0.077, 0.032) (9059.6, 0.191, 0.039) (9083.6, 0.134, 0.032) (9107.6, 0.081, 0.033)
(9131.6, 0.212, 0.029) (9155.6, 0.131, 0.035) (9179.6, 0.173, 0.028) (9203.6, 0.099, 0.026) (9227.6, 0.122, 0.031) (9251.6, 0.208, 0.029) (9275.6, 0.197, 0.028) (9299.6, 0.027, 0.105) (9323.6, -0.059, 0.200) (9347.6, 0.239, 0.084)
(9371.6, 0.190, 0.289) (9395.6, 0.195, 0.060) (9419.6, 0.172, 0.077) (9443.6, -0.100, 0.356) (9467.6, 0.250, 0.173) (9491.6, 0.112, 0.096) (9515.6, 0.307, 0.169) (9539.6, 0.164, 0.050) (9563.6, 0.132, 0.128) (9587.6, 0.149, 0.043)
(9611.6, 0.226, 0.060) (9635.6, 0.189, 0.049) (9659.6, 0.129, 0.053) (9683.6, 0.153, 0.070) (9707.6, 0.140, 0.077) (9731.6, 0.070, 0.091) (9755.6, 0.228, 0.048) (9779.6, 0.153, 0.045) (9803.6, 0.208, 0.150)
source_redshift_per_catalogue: 0.757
